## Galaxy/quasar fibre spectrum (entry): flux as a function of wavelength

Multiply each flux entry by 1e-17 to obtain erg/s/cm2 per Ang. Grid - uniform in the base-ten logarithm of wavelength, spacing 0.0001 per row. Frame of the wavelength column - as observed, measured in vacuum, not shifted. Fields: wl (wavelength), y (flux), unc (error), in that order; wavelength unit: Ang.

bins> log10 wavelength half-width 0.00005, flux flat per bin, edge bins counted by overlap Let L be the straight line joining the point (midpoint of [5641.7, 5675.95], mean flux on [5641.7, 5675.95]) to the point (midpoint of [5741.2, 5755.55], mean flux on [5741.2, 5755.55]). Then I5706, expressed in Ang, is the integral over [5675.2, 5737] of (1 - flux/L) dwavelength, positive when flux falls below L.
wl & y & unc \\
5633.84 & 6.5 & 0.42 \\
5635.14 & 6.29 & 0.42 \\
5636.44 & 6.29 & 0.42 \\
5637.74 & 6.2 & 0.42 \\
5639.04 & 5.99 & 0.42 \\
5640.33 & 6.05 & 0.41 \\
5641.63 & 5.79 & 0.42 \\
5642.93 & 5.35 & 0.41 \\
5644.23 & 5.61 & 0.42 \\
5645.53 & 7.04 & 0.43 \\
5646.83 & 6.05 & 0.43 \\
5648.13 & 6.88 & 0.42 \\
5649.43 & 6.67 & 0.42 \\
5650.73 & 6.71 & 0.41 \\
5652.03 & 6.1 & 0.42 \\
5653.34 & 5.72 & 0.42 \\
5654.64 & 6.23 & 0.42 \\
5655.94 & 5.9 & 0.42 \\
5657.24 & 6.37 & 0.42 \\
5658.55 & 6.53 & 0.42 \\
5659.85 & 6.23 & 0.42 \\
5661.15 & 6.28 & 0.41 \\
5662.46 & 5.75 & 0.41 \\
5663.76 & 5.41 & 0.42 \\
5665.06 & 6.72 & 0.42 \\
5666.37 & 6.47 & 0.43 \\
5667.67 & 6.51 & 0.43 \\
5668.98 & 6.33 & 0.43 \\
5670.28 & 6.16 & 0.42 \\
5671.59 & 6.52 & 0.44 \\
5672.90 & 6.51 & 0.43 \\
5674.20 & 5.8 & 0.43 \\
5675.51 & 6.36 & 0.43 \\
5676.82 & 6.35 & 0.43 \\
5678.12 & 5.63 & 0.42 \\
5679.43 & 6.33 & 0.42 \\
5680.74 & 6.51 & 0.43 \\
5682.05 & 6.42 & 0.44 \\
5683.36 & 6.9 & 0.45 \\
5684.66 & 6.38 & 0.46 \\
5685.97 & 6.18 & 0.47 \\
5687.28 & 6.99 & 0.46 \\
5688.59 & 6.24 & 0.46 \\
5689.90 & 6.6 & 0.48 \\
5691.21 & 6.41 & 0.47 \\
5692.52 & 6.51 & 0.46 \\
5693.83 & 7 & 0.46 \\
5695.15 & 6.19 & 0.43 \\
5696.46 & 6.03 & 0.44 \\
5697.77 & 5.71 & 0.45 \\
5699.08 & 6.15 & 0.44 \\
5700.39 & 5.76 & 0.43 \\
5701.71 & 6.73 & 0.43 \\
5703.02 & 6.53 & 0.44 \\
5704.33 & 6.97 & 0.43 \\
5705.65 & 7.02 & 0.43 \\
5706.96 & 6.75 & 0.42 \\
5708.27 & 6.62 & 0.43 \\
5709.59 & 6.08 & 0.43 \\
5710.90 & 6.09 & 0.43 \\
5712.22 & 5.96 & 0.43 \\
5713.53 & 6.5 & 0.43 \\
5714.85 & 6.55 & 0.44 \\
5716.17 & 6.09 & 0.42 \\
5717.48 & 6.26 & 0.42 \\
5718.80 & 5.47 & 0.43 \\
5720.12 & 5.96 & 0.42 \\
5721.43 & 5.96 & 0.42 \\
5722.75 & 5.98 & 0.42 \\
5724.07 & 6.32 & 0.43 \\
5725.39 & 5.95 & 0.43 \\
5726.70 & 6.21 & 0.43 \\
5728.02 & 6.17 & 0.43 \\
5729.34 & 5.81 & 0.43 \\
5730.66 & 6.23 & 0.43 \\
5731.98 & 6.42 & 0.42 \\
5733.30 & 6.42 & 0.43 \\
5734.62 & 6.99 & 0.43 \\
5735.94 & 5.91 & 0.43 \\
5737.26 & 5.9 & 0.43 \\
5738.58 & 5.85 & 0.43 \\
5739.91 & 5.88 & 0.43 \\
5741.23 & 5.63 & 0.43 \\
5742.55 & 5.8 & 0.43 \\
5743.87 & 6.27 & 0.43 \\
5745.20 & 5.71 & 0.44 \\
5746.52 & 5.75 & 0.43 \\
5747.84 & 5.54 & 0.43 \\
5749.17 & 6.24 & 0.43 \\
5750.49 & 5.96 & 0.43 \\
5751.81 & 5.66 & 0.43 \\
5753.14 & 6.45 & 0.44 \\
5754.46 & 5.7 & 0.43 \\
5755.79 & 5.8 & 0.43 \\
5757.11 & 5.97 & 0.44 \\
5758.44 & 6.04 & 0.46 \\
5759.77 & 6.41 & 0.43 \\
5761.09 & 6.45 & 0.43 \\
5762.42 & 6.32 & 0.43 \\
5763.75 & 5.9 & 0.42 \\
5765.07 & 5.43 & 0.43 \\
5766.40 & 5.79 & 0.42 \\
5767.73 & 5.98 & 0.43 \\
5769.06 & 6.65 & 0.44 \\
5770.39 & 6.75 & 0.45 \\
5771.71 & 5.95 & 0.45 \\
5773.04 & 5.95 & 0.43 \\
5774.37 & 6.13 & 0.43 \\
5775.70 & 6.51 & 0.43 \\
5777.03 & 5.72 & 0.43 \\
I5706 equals -2.6 Ang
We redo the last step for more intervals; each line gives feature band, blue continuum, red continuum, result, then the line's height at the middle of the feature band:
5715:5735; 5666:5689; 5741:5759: -0.3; 6.06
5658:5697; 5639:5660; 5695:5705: -0.7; 6.23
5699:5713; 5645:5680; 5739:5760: -0.8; 6.09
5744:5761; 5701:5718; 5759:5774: 0.7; 6.22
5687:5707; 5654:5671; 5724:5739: -0.8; 6.2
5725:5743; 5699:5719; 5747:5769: 0.3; 6.18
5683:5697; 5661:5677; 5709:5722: -0.7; 6.17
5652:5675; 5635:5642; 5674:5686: 0.1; 6.23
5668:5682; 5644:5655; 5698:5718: 0.2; 6.38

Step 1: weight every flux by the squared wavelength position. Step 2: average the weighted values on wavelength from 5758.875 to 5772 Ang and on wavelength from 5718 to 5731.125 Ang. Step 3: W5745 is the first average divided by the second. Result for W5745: 1.04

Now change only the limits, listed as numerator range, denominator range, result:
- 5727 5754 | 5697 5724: 0.97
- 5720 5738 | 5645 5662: 1.00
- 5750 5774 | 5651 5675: 1.01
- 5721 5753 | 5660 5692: 0.97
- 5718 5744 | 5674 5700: 0.97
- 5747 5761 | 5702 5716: 0.94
